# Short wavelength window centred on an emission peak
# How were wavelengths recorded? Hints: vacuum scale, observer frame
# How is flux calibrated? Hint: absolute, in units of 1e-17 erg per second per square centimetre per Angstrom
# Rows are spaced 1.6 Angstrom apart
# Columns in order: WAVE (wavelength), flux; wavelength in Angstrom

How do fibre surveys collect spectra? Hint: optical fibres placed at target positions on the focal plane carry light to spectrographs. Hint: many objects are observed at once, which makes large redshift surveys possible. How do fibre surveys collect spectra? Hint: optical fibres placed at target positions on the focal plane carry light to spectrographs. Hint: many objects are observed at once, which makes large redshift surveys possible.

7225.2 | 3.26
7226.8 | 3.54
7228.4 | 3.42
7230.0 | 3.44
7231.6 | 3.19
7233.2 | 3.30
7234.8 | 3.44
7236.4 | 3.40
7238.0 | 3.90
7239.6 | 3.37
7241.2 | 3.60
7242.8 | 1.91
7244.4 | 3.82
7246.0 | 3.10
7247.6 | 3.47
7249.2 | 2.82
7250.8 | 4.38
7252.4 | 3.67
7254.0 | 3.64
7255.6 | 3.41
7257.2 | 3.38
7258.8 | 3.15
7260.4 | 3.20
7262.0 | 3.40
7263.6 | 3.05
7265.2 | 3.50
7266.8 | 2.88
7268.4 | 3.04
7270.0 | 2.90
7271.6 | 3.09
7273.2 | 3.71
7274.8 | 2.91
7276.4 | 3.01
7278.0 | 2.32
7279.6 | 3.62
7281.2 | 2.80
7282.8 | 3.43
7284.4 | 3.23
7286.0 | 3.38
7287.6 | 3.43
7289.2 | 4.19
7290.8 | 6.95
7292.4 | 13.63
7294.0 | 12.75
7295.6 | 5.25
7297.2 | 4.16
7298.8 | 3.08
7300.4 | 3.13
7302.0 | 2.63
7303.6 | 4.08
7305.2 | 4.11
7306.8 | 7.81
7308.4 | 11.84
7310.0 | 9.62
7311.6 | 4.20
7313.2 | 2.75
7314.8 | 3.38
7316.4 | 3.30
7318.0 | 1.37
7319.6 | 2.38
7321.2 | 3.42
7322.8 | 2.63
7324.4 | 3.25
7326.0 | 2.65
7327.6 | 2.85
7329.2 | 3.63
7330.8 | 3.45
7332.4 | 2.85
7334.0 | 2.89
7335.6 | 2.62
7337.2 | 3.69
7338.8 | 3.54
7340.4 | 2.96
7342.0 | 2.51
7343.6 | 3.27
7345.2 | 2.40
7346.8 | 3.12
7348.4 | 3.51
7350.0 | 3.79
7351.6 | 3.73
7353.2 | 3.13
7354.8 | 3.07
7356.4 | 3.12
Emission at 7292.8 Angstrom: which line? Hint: [S II]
